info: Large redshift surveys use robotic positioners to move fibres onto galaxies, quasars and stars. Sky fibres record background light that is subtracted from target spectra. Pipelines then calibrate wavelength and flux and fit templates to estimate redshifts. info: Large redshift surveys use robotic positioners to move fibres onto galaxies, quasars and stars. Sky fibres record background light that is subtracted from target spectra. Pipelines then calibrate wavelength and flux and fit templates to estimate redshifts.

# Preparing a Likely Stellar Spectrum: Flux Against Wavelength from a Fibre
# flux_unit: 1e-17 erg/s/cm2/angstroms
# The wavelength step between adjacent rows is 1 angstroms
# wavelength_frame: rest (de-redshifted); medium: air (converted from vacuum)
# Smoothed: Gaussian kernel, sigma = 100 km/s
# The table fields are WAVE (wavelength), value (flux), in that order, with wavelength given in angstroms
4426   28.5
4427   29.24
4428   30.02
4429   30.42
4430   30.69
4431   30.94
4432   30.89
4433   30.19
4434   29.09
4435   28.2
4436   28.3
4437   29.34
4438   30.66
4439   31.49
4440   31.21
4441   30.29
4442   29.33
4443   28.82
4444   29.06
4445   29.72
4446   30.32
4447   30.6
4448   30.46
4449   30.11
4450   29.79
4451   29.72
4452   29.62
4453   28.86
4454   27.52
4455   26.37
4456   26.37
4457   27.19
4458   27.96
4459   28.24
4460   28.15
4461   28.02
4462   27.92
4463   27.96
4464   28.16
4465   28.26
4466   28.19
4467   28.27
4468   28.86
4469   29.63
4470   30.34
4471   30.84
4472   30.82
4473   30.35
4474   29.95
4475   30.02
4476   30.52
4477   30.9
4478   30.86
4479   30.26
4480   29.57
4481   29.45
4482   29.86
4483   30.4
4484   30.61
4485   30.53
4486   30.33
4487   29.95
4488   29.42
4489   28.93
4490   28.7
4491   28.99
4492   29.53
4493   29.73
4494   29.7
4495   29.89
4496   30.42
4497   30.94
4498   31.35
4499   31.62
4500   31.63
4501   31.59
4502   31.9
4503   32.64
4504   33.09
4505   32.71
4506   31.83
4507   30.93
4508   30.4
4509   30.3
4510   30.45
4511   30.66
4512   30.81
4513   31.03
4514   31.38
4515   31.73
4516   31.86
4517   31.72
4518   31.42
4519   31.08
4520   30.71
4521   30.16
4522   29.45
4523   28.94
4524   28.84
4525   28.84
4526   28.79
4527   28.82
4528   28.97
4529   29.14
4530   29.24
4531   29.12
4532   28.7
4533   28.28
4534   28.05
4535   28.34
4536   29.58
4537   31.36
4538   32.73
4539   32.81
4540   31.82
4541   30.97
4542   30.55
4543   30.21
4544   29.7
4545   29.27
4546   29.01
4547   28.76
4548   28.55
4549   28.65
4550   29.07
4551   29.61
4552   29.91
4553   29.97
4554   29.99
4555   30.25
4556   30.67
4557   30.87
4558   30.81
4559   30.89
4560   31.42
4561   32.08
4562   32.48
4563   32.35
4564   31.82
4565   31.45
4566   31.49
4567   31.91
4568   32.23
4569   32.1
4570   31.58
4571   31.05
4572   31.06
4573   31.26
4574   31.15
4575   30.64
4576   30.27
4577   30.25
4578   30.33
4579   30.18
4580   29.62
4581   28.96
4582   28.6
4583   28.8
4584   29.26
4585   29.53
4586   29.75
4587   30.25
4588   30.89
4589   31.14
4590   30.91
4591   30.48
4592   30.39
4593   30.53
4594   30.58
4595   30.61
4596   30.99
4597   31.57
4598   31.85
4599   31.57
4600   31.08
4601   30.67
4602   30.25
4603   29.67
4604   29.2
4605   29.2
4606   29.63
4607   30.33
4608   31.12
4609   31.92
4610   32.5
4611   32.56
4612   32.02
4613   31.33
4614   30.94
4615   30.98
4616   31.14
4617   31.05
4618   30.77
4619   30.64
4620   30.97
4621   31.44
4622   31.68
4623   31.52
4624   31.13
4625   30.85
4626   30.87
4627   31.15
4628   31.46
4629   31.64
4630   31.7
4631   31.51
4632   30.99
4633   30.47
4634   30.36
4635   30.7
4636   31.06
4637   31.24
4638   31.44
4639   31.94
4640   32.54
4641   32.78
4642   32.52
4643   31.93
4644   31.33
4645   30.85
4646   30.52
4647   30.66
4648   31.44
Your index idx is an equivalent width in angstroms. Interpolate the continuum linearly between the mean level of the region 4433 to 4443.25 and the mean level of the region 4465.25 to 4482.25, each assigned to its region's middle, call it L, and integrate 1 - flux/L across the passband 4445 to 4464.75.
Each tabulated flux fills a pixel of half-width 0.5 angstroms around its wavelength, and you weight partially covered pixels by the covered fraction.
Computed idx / 0.8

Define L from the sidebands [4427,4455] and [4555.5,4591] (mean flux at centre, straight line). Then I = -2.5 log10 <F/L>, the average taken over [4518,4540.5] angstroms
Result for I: 0.025 mag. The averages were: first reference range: 29.8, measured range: 29.8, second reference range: 30.8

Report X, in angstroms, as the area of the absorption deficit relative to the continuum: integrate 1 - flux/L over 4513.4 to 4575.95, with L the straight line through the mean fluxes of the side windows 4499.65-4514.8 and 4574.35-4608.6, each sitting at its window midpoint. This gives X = 1.0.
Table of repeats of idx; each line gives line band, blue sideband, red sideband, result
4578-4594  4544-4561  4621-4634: 0.3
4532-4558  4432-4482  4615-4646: 0.3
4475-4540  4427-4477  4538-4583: -0.8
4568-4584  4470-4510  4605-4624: 0.3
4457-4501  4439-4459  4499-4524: 0.7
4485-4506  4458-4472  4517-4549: -1.1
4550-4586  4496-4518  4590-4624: 0.5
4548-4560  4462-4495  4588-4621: 0.1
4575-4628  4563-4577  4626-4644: 1.3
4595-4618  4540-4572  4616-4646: 0.1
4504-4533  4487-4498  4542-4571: -0.2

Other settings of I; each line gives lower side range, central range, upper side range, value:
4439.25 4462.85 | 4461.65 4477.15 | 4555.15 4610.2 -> -0.01 mag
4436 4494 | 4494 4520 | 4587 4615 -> -0.05 mag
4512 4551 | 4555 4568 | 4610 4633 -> -0.04 mag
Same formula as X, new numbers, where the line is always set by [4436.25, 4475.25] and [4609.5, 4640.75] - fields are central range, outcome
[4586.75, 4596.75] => 0.1 angstroms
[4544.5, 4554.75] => 0.4 angstroms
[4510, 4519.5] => -0.4 angstroms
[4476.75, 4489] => -0.2 angstroms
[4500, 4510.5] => -0.6 angstroms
